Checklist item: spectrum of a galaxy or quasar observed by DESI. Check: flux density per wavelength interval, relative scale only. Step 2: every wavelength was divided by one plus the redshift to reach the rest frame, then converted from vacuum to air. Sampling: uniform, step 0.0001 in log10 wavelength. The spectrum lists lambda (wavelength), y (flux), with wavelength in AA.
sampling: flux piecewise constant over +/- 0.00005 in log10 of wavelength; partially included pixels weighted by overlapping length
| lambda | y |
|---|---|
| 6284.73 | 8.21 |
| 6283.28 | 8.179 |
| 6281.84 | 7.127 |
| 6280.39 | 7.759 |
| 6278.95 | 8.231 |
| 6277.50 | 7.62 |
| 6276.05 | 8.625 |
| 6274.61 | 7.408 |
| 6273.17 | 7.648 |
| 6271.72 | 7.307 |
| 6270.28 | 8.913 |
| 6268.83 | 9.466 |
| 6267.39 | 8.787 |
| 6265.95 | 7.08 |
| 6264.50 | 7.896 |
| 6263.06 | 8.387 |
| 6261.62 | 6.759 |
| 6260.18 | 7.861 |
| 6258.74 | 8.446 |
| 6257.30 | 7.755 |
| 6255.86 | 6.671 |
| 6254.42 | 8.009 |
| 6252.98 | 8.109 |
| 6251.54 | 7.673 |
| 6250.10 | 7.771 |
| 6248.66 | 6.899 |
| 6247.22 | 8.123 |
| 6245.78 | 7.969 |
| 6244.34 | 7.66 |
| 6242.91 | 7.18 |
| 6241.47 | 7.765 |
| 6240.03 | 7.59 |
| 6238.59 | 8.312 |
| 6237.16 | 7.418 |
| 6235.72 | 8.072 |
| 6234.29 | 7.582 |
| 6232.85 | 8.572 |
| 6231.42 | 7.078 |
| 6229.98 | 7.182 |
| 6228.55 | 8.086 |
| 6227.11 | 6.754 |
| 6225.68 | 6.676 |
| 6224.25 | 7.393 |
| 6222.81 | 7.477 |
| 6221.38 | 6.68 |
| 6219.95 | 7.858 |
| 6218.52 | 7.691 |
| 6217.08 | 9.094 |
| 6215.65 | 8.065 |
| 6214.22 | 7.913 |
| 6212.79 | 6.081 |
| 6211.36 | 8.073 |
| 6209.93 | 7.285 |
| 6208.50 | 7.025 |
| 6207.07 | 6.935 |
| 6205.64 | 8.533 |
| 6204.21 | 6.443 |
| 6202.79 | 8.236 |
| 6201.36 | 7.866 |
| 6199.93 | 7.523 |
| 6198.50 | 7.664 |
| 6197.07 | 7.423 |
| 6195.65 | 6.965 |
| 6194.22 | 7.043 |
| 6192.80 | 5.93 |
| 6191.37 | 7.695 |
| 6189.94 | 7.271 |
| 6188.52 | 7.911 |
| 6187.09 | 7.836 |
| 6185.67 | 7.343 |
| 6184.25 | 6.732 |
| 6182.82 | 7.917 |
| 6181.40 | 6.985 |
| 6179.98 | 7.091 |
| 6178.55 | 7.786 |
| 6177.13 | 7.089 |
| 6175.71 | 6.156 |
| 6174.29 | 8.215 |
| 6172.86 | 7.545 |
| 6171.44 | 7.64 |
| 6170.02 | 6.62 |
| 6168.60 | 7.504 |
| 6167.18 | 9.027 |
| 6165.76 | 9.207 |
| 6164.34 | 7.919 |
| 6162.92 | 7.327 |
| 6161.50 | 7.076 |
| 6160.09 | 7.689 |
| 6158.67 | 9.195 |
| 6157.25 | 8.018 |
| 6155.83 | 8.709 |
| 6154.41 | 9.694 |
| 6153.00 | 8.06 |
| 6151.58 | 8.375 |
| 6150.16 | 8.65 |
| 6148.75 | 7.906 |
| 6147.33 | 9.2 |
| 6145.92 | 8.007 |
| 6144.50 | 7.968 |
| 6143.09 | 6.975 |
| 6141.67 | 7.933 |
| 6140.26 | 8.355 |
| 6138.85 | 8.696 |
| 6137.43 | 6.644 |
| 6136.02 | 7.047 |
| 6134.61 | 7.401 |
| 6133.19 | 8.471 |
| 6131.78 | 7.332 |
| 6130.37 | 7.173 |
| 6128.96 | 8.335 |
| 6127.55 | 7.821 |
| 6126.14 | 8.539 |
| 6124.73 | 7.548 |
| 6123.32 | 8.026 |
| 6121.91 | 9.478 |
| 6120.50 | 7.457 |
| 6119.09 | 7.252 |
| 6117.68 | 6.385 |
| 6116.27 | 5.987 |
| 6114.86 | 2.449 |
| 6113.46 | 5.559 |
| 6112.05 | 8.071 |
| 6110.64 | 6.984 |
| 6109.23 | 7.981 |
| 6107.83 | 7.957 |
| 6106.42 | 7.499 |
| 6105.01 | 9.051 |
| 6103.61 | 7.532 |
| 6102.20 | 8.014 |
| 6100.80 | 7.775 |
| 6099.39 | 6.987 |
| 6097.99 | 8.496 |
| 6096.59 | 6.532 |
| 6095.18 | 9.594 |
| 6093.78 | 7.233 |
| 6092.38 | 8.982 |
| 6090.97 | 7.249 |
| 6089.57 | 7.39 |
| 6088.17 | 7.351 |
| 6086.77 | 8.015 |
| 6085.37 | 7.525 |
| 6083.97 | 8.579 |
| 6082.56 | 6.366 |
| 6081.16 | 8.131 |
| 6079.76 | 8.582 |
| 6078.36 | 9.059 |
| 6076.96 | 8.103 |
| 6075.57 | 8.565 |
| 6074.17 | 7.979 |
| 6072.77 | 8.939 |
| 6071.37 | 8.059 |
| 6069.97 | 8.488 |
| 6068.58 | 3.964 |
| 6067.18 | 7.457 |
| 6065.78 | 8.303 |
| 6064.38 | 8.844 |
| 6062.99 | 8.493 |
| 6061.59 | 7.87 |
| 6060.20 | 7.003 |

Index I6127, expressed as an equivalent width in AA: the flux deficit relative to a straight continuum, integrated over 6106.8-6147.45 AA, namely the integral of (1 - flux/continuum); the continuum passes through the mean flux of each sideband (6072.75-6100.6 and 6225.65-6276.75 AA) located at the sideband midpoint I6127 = 2.3 AA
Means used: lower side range 7.96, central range 7.46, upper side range 7.78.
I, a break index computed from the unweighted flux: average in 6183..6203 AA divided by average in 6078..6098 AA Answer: 0.9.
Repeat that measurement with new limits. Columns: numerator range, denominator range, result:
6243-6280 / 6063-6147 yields 1.02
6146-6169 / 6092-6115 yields 1.11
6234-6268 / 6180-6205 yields 1.05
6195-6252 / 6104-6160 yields 0.98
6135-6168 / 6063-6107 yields 1.03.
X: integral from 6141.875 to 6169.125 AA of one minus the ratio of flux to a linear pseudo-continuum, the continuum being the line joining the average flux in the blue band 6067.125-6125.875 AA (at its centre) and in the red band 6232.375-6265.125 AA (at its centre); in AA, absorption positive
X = -2.1 AA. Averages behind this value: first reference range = 7.59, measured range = 8.24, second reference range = 7.75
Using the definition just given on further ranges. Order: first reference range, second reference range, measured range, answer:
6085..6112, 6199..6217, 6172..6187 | 0.6 AA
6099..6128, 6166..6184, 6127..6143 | -0.7 AA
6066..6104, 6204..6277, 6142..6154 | -0.6 AA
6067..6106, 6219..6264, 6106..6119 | 2.1 AA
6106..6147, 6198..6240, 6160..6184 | -0.2 AA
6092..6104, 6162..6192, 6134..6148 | -0.2 AA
